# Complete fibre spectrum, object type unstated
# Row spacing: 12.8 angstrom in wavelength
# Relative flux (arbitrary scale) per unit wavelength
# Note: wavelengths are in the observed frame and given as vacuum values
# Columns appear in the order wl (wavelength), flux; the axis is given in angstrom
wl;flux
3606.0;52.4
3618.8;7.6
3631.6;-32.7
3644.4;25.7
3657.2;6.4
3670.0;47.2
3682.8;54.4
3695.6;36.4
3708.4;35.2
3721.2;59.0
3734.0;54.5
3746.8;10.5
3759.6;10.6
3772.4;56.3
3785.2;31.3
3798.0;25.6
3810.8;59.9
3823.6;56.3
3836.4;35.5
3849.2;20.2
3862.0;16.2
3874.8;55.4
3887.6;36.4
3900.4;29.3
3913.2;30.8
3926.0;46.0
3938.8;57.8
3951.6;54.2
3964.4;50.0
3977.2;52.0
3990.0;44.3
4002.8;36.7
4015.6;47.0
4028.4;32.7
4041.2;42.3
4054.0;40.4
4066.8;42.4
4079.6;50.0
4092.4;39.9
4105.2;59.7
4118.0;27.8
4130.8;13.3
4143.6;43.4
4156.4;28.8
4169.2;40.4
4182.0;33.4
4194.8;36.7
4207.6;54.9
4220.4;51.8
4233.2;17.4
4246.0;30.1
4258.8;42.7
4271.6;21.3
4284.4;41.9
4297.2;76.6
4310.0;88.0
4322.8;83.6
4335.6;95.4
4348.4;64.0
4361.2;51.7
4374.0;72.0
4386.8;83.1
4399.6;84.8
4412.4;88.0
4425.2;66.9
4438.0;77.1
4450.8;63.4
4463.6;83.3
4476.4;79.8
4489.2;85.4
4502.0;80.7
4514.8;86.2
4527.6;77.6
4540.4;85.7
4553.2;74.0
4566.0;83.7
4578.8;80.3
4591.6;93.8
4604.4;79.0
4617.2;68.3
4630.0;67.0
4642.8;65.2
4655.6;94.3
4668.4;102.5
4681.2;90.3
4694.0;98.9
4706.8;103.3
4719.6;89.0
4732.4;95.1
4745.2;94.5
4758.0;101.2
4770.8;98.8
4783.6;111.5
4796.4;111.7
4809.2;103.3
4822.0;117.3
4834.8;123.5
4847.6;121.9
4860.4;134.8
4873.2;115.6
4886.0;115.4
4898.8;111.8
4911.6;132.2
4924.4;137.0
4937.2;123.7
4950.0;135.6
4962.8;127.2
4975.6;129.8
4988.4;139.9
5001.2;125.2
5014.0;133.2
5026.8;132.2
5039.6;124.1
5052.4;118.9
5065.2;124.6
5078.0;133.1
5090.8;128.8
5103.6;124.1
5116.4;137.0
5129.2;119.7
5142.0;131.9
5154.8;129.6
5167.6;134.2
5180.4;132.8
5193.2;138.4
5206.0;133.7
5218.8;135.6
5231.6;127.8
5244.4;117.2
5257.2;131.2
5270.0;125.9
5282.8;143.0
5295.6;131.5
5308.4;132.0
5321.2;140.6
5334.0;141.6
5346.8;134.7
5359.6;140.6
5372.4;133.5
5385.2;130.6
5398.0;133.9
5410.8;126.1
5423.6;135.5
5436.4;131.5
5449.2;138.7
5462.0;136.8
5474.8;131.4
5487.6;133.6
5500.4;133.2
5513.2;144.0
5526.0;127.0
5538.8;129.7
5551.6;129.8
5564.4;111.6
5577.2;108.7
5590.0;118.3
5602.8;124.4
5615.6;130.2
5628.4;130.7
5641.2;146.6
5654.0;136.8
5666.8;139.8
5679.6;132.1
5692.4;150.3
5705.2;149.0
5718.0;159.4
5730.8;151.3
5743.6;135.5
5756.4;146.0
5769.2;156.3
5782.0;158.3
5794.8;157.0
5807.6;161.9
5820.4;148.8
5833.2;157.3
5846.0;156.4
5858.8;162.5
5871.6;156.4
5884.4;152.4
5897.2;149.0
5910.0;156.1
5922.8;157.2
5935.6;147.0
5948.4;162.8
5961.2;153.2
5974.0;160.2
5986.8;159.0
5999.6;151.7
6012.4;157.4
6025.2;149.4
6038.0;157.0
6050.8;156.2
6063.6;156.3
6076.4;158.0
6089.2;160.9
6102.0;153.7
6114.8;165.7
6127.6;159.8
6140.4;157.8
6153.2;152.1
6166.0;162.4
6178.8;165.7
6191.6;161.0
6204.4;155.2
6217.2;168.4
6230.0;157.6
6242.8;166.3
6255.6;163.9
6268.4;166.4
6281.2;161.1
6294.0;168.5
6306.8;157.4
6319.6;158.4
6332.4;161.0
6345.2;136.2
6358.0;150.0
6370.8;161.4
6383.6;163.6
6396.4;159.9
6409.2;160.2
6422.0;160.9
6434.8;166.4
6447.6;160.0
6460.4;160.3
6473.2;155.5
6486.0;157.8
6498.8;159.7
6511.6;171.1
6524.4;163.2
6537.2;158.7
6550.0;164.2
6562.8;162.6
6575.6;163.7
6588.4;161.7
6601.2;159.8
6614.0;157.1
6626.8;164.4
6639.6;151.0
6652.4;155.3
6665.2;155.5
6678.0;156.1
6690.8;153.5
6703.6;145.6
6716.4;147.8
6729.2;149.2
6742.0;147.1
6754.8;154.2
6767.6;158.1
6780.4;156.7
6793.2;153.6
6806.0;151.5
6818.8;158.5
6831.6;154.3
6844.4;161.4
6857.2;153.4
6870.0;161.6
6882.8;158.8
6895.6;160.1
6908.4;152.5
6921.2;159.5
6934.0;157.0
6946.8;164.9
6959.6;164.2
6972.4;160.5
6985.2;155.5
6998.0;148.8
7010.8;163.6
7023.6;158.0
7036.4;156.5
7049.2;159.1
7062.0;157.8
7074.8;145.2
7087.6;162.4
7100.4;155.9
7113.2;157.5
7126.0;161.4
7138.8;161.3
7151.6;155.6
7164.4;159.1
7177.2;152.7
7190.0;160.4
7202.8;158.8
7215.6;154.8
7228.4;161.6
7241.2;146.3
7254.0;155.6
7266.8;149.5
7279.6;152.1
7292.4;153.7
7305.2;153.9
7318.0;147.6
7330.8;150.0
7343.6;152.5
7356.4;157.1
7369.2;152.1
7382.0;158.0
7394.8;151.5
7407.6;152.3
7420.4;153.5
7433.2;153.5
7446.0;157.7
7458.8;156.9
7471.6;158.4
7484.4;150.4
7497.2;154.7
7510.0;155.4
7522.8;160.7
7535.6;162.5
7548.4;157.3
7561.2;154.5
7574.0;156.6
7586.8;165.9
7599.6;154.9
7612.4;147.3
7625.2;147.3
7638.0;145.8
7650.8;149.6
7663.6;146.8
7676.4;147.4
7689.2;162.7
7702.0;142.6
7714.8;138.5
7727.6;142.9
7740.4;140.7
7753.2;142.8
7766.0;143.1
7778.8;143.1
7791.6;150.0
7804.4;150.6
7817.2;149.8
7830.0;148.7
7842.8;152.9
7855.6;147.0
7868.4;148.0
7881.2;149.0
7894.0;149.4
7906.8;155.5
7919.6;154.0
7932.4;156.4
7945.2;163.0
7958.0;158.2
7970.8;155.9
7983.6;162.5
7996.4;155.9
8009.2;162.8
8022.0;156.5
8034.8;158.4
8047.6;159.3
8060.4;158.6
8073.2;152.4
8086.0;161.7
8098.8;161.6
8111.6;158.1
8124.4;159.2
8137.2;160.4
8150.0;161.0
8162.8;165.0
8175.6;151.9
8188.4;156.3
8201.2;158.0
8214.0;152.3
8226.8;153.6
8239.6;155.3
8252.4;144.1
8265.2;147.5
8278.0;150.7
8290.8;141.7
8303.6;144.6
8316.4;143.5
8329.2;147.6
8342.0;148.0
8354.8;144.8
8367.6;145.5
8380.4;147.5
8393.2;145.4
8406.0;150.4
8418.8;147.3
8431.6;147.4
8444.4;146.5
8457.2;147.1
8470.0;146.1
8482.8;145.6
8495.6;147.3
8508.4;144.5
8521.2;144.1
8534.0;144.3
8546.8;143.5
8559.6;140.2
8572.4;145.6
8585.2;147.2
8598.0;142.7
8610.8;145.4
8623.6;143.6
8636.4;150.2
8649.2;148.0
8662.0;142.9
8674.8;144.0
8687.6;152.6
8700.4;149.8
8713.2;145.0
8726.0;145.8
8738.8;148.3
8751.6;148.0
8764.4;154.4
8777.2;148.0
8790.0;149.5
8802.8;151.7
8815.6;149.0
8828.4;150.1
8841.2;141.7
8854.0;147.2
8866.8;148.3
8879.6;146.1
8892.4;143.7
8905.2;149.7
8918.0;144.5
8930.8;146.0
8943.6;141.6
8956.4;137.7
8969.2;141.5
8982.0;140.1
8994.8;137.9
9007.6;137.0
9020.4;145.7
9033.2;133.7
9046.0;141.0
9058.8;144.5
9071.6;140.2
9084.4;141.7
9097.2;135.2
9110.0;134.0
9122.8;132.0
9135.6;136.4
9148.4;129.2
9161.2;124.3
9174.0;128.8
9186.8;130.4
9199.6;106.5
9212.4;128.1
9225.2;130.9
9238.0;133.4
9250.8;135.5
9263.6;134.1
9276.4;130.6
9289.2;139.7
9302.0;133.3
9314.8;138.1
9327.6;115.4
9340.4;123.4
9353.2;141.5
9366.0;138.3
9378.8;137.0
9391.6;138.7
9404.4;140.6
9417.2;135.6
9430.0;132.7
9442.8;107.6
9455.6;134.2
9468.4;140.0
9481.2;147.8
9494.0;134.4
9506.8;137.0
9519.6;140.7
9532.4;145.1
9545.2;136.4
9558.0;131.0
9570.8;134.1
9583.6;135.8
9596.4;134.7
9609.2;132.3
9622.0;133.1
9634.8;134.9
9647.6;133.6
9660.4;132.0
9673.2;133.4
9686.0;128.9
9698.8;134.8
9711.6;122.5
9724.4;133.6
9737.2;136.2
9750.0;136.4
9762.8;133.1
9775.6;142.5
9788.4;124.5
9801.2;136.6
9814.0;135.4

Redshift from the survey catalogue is 0.08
